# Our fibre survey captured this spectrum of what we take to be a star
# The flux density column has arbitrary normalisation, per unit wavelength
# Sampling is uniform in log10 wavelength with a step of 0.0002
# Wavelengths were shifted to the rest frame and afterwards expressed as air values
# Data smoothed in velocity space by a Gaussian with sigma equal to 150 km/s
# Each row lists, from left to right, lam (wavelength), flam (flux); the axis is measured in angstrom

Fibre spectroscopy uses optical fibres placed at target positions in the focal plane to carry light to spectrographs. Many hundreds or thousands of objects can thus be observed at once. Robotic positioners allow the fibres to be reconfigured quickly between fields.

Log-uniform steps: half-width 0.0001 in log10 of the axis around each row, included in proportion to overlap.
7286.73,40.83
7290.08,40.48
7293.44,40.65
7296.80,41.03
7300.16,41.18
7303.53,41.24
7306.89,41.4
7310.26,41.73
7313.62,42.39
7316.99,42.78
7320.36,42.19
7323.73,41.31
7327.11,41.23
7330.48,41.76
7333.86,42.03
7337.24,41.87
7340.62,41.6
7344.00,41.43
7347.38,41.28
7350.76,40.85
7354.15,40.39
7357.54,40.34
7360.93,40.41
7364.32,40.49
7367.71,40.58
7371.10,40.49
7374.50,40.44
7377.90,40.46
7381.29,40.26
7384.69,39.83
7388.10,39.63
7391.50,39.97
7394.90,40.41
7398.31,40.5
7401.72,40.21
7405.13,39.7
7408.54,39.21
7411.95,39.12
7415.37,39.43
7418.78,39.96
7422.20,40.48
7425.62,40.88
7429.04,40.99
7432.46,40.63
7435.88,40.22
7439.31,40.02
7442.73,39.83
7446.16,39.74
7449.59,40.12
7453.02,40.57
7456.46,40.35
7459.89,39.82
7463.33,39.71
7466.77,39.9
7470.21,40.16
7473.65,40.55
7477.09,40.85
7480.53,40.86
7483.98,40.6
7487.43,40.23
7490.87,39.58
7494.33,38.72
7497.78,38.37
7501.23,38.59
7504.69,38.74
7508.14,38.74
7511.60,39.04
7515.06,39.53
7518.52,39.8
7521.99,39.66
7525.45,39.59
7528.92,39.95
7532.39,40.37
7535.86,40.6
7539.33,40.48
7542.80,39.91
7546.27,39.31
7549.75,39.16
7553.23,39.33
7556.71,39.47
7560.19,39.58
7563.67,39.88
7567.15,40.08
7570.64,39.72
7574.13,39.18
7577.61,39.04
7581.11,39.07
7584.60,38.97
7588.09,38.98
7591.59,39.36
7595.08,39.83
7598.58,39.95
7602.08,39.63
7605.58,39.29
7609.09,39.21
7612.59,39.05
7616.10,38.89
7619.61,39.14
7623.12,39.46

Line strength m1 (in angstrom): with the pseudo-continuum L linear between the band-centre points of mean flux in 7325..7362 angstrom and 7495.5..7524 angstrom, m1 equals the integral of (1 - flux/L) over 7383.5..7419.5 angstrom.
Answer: 0.58 angstrom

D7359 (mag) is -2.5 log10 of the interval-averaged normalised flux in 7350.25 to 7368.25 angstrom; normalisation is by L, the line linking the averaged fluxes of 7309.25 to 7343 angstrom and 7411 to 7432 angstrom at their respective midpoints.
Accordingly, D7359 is 0.02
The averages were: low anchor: 41.9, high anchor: 40.2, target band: 40.5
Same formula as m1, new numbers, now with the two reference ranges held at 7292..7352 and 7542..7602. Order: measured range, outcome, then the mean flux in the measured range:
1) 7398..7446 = 0.78 angstrom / 40.1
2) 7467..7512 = 0.57 angstrom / 39.6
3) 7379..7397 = 0.42 angstrom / 40.1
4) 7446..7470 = 0.22 angstrom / 40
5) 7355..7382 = 0.48 angstrom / 40.4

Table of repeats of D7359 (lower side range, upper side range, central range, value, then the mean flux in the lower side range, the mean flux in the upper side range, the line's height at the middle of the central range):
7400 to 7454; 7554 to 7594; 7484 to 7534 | 0.01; 40.1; 39.4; 39.7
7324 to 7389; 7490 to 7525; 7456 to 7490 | -0.02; 40.8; 39.1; 39.5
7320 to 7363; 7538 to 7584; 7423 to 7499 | 0.00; 41.2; 39.5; 40.3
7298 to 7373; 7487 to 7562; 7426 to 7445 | 0.00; 41.3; 39.5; 40.3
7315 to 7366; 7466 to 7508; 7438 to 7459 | 0.00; 41.3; 39.7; 40.1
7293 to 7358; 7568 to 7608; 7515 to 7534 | 0.00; 41.5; 39.4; 39.9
